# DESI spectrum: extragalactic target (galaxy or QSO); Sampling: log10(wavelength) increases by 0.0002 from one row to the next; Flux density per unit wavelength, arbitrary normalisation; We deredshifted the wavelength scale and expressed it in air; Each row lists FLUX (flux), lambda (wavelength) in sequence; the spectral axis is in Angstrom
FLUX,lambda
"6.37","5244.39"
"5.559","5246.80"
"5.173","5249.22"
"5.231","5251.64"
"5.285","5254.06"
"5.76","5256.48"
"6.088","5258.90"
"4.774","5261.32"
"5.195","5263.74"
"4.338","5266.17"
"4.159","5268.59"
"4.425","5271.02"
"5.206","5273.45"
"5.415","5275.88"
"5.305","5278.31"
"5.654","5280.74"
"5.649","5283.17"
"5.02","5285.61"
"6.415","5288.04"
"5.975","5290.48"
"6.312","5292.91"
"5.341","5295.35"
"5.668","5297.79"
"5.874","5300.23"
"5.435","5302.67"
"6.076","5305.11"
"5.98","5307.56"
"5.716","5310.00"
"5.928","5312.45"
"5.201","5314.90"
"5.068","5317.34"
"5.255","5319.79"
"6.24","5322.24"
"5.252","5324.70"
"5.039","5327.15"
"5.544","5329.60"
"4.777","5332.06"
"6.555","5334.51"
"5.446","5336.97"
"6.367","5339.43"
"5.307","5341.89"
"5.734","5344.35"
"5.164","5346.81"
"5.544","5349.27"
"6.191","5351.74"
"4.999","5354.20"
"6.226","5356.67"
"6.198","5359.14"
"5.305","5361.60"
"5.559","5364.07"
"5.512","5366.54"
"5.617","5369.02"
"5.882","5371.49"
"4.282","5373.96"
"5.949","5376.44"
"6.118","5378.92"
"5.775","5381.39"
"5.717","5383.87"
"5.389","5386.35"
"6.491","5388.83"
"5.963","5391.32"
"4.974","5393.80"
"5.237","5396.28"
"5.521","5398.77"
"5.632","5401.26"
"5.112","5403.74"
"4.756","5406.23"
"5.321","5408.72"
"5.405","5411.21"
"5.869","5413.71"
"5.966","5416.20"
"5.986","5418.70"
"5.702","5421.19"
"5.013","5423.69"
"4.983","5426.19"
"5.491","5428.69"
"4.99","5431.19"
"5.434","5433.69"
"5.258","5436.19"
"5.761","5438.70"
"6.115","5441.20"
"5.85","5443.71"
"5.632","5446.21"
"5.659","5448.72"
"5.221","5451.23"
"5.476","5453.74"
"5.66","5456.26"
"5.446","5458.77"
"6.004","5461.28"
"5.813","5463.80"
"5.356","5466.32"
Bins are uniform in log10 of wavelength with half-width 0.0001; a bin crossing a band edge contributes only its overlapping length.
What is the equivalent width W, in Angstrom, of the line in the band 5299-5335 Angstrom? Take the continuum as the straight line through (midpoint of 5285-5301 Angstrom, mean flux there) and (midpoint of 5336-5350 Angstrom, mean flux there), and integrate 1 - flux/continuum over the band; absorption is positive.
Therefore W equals 0.9 Angstrom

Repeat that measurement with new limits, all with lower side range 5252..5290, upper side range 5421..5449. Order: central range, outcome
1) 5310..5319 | -0.2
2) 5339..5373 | -1.8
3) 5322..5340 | -0.9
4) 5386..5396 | -0.5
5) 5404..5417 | 0.1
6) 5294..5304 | -0.6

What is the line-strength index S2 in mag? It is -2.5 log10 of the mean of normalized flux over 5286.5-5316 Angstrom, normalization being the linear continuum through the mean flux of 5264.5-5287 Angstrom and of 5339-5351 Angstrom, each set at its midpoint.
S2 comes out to -0.11 mag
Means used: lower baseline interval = 5.03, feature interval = 5.82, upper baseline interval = 5.6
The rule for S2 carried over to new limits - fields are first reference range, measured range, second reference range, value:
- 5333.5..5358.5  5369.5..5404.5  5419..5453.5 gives 0.01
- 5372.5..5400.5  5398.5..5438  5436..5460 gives 0.04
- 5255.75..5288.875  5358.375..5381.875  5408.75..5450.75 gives -0.03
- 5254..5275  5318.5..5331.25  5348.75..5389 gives -0.01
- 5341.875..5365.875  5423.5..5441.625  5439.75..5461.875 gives 0.06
